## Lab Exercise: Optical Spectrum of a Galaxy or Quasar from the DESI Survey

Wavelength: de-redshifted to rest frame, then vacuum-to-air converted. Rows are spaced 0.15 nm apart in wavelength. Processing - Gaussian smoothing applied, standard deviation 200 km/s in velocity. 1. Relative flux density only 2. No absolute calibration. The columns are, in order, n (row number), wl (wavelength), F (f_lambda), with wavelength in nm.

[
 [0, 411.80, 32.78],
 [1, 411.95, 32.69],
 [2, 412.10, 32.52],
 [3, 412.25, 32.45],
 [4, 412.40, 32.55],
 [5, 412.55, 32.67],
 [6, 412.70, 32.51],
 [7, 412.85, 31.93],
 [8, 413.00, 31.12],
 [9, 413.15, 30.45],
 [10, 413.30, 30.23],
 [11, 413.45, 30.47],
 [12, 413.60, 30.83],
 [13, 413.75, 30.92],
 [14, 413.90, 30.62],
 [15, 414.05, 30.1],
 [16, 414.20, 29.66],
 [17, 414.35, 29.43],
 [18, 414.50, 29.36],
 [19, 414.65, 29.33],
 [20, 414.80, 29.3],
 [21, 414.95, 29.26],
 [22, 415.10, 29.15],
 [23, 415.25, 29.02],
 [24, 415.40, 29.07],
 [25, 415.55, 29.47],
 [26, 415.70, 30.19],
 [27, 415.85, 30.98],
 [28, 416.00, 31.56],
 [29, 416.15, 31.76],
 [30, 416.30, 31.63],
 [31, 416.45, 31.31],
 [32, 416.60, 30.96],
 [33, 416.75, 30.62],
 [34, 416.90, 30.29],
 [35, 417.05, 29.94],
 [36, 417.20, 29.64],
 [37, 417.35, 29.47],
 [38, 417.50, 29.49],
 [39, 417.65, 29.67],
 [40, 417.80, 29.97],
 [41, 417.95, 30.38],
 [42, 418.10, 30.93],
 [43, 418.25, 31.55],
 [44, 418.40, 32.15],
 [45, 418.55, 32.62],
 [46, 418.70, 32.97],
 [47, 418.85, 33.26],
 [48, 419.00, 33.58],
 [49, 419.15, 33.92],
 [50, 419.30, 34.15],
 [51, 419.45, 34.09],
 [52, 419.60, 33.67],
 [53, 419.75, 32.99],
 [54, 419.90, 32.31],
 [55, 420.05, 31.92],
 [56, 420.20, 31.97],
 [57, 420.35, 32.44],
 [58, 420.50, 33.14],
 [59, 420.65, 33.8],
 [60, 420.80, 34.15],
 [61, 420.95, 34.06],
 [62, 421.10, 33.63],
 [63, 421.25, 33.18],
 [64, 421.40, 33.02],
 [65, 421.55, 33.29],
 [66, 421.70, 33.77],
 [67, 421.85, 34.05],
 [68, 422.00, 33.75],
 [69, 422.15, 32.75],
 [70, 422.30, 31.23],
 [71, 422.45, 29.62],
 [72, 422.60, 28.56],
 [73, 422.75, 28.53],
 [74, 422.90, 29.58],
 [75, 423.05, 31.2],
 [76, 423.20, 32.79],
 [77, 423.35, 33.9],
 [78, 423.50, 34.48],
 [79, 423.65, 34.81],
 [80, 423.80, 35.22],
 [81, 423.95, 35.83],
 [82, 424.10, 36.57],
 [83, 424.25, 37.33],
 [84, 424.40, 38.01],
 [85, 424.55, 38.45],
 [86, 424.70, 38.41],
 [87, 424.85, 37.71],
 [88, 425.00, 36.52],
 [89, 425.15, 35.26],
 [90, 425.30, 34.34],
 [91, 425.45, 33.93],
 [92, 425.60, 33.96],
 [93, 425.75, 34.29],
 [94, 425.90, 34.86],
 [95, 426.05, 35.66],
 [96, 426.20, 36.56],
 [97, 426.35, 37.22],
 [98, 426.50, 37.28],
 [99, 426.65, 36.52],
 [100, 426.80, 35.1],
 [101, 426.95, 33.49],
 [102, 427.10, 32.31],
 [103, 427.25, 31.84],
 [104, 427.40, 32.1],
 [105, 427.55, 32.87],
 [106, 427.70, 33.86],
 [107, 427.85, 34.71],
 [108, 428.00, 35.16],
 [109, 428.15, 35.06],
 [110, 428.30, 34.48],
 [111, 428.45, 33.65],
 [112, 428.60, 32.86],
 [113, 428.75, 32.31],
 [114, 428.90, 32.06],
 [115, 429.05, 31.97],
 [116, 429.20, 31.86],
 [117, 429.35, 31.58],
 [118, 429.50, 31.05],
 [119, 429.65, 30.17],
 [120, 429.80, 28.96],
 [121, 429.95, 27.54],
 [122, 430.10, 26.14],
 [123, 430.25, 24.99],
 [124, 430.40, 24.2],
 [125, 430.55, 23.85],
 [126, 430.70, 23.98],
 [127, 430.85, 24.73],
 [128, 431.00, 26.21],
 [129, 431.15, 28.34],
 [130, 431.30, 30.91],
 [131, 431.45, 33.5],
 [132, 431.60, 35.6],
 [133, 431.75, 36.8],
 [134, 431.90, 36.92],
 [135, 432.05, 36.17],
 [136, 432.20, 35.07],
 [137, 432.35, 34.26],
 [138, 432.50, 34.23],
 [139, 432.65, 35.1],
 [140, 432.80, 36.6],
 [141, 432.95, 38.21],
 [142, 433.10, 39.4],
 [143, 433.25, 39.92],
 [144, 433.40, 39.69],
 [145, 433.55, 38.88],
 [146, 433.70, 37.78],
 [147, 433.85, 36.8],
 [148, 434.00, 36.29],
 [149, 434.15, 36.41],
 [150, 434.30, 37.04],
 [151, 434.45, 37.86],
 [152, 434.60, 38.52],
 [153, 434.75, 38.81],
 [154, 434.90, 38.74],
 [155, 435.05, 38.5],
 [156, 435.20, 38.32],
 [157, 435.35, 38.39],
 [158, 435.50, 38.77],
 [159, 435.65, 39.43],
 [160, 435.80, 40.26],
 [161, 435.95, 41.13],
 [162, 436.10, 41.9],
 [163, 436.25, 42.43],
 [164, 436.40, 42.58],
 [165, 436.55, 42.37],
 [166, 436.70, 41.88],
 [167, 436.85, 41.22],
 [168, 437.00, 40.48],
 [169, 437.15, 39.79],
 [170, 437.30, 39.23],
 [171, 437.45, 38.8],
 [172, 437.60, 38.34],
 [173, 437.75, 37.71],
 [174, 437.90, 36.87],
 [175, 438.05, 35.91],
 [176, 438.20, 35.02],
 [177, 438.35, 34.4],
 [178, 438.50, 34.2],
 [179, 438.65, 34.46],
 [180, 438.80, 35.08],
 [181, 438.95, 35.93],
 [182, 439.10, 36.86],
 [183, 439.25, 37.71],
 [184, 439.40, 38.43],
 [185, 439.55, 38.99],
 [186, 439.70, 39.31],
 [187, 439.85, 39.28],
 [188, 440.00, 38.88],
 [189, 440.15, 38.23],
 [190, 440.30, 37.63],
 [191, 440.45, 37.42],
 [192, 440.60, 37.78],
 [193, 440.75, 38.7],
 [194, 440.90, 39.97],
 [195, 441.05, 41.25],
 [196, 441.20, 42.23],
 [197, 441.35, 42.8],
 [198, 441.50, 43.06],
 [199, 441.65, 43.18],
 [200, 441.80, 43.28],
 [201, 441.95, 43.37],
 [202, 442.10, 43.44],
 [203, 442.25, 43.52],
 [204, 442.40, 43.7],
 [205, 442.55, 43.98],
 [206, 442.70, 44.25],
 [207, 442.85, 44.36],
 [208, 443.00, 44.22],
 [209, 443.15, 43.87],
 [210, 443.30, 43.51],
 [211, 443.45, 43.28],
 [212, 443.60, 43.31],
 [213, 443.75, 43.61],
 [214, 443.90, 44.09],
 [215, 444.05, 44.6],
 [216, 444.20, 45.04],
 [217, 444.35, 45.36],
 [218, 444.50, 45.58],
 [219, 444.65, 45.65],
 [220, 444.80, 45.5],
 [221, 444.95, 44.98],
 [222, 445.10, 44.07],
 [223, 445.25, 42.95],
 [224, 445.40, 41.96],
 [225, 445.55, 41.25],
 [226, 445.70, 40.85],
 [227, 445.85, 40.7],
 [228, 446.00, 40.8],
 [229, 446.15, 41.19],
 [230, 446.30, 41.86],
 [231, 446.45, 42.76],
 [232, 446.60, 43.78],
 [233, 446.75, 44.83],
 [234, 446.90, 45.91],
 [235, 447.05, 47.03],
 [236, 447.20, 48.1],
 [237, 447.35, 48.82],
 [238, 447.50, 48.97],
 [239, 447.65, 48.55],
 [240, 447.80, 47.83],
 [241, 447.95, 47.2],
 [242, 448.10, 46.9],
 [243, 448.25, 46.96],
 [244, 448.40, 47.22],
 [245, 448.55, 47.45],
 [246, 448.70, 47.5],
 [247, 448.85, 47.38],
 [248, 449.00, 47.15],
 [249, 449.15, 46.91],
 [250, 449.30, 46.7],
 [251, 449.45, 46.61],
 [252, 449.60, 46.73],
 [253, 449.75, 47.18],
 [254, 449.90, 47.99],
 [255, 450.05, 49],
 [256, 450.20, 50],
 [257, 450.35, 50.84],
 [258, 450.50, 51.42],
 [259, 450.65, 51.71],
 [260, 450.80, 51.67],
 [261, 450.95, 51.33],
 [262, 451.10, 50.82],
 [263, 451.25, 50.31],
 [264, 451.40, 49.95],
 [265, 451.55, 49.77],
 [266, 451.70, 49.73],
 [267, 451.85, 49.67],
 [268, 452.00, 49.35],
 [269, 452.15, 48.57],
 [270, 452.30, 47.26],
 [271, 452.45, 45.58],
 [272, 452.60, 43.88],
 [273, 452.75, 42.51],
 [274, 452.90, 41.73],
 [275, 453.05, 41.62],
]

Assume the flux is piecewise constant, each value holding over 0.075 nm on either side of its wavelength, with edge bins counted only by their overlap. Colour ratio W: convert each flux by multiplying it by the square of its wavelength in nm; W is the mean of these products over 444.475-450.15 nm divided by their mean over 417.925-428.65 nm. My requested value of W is 1.51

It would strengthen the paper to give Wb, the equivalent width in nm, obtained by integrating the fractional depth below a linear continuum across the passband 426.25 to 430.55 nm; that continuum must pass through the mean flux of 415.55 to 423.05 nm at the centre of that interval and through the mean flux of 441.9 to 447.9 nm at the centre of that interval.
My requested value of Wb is 0.492 nm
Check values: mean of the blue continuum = 31.9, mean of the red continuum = 44.3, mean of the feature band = 32.1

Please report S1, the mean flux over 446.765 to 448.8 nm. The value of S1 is 47.5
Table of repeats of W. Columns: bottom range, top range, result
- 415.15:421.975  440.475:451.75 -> 1.62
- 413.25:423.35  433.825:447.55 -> 1.45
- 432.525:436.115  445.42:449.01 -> 1.26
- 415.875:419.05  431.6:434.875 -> 1.29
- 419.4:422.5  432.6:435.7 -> 1.23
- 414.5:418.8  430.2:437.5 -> 1.30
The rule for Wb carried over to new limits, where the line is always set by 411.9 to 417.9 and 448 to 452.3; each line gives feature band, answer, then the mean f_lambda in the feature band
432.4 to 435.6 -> 0.21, 37.8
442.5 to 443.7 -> 0.03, 43.8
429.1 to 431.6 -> 0.67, 28.3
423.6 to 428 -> 0.10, 35.3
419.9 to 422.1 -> 0.03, 33.3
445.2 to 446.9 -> 0.16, 42.2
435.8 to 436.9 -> 0.00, 41.8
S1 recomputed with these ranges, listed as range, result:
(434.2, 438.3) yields 39.2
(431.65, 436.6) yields 38.3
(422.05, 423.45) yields 31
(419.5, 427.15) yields 34.1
